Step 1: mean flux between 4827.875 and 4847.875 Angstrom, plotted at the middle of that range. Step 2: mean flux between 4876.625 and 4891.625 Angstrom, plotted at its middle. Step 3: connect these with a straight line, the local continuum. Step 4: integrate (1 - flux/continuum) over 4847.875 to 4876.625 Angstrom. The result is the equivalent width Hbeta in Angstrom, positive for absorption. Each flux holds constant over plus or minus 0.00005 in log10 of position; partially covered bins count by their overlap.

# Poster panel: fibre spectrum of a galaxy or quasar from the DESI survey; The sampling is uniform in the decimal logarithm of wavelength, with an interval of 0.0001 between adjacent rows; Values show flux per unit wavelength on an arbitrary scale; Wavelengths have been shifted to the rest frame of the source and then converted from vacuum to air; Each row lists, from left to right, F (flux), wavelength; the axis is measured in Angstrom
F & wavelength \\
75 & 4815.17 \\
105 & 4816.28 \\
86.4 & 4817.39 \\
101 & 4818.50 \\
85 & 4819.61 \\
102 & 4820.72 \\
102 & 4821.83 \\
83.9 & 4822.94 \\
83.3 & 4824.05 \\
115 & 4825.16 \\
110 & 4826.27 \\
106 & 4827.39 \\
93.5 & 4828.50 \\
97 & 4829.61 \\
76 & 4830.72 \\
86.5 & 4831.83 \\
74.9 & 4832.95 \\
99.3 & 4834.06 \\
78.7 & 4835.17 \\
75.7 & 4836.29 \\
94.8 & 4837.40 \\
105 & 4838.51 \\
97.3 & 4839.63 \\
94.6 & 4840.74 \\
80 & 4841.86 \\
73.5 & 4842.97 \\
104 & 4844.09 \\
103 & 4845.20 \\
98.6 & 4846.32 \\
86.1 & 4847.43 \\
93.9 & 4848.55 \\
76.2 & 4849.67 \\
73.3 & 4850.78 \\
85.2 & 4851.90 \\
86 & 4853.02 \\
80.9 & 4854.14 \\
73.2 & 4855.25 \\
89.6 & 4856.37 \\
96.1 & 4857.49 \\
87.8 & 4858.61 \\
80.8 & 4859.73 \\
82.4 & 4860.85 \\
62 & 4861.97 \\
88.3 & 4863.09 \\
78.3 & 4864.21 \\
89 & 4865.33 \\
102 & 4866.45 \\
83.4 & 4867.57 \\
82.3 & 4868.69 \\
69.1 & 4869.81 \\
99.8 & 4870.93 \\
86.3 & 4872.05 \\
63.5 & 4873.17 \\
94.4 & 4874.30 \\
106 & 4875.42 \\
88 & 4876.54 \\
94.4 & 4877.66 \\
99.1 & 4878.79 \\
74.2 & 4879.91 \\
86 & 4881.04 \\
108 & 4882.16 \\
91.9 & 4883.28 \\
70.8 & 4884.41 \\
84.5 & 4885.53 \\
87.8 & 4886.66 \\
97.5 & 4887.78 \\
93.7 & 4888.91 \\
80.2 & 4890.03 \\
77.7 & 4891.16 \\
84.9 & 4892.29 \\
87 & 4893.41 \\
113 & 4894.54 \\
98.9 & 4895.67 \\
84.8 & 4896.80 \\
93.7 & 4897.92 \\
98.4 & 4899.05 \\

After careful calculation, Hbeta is 1.5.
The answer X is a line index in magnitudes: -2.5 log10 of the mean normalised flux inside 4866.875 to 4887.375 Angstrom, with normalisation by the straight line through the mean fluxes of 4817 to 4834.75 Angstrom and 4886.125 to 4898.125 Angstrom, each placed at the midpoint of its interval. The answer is 0.05 mag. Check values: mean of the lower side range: 93.8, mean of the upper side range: 90.8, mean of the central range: 87.4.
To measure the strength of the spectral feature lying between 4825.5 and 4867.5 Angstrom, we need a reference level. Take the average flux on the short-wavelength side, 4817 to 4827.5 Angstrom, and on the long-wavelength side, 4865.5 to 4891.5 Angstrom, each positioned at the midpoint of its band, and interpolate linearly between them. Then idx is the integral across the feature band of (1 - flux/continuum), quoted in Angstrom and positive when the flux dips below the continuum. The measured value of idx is 2.3 Angstrom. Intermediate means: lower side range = 97.2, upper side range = 88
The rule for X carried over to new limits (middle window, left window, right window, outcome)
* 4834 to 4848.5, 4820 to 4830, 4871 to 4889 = 0.054 mag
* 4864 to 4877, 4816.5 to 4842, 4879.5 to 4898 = 0.039 mag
